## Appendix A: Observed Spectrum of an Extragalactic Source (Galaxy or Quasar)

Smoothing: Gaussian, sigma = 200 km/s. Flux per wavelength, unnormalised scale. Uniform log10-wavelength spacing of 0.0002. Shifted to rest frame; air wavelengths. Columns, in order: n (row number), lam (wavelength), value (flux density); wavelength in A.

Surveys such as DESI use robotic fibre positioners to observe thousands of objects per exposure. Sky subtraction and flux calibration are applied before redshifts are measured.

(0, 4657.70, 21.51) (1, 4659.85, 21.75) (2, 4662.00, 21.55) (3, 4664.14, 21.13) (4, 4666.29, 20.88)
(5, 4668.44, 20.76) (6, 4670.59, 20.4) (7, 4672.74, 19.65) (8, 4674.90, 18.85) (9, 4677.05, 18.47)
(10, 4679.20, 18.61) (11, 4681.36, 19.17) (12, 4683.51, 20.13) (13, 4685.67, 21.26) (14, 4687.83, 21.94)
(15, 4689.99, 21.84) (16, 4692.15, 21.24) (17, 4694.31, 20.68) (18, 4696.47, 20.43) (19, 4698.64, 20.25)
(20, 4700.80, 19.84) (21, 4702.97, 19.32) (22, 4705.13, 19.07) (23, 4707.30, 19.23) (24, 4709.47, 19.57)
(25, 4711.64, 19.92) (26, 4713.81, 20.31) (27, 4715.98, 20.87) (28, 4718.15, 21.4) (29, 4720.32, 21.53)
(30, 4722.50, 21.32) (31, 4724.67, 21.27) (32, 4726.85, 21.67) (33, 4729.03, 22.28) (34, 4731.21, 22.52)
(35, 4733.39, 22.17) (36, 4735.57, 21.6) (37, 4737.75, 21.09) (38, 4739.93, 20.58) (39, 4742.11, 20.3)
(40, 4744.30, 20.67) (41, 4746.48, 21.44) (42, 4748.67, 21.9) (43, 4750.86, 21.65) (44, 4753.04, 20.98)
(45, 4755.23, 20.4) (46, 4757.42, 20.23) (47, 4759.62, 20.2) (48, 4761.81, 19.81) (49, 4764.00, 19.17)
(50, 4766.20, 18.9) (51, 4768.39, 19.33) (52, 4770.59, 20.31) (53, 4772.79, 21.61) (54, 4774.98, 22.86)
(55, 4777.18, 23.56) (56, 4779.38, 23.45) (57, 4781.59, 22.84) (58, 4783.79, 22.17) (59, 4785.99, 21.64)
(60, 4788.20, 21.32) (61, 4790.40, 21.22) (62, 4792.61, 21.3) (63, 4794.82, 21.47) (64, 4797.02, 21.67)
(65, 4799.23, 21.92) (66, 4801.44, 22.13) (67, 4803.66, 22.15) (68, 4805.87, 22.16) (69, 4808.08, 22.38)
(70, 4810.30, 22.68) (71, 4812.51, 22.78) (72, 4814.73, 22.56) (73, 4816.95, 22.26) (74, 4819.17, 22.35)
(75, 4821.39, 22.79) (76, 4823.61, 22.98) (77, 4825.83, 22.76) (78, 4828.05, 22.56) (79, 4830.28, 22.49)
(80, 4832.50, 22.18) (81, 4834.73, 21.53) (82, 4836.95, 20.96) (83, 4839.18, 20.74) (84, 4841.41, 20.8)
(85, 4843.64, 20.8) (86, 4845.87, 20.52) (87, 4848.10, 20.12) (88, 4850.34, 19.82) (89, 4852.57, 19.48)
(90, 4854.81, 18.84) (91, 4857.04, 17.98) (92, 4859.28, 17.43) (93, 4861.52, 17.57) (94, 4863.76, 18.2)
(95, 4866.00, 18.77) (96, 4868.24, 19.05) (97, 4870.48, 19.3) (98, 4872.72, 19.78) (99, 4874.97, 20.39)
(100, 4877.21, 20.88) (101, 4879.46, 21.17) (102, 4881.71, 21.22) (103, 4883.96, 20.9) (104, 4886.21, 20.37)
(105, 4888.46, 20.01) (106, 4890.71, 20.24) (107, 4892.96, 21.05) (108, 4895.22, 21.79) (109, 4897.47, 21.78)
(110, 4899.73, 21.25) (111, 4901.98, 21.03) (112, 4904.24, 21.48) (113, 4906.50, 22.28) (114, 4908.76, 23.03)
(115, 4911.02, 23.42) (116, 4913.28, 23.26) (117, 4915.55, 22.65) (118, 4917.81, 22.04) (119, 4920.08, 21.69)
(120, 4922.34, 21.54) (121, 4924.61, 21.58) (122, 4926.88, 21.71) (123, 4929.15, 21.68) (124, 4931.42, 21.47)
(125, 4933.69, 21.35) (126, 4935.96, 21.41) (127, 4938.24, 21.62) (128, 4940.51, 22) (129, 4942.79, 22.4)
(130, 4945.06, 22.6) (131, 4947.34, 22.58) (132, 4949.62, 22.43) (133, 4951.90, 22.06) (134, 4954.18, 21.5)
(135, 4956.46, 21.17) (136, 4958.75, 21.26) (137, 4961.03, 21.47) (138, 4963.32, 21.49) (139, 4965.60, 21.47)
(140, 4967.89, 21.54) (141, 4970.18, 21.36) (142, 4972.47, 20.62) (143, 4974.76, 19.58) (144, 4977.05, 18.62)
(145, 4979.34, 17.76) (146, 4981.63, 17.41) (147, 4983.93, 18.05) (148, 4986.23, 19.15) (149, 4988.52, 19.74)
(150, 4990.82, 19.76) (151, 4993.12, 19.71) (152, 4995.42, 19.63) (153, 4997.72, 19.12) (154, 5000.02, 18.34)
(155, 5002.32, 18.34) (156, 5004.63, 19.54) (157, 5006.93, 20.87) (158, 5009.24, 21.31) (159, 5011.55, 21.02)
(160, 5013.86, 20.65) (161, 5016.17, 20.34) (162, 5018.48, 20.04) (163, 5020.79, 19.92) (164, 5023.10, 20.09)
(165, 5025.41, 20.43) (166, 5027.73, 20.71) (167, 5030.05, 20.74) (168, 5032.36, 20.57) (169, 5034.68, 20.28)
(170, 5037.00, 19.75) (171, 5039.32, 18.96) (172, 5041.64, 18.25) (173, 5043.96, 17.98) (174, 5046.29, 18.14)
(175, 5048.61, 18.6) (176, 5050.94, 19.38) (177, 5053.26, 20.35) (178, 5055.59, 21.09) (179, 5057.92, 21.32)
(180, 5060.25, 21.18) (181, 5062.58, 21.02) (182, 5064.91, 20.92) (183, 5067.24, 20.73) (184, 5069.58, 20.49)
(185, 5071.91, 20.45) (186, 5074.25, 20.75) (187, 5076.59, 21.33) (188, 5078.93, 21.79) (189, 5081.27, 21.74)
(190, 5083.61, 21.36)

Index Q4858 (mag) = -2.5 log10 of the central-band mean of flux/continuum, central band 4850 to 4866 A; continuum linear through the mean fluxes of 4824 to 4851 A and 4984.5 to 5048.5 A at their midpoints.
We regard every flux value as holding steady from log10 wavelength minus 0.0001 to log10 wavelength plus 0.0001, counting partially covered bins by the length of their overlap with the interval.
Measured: 0.150 mag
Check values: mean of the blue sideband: 21.3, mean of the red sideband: 19.7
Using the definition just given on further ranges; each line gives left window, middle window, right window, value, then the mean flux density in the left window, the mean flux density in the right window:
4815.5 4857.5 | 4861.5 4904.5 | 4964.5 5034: 0.025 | 21.2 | 19.9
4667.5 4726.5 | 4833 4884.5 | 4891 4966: 0.080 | 20.3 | 21.9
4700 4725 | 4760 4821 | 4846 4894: -0.090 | 20.3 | 19.7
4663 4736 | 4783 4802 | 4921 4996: -0.050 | 20.6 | 20.8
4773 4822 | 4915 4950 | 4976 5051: -0.071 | 22.2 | 19.5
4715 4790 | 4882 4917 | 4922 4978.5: -0.012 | 21.3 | 21.4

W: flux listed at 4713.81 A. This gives 20.31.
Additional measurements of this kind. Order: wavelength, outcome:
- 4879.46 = 21.17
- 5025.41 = 20.43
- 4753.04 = 20.98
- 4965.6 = 21.47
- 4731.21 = 22.52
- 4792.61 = 21.3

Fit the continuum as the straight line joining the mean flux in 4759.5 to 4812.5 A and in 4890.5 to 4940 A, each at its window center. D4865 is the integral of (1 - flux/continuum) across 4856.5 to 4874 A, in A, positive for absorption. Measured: 2.6 A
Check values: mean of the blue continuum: 21.6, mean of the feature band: 18.5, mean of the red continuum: 21.8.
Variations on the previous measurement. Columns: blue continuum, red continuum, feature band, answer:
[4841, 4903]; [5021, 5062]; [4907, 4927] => -2.4 A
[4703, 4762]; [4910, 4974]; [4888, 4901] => 0.3 A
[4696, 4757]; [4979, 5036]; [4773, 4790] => -1.5 A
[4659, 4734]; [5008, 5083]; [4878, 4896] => -0.3 A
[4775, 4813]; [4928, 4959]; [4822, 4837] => -0.1 A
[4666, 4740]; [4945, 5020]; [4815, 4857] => -1.7 A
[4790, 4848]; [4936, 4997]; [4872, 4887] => 0.5 A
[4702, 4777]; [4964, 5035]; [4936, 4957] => -2.0 A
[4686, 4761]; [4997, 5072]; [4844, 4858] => 0.7 A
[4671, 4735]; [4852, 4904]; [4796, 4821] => -2.6 A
